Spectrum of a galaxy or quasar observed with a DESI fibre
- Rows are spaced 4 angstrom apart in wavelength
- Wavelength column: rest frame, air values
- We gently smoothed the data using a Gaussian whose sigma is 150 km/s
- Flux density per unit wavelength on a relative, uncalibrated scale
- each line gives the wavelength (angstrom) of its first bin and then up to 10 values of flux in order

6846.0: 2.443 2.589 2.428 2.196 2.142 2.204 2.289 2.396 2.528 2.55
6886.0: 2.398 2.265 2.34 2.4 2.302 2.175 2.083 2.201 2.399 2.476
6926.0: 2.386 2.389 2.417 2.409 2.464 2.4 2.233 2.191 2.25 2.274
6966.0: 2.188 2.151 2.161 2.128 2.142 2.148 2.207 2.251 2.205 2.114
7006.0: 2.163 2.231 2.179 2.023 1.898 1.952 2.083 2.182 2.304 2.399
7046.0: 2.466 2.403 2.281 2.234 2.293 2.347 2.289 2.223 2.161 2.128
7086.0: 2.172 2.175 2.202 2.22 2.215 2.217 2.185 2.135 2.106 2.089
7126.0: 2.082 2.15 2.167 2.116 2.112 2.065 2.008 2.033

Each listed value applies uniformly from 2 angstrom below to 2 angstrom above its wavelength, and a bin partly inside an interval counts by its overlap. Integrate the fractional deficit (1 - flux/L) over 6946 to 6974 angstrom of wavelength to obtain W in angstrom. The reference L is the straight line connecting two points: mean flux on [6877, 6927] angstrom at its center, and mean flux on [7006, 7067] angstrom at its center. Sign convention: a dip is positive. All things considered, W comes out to 0.77 angstrom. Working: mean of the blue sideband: 2.34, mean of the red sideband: 2.21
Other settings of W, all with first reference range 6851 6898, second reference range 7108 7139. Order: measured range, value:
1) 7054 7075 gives -0.96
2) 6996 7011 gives 0.40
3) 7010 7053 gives 0.31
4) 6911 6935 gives -0.62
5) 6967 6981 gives 0.69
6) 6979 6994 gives 0.50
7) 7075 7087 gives 0.05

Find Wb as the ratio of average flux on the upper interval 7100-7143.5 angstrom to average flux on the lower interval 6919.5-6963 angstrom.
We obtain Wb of 0.9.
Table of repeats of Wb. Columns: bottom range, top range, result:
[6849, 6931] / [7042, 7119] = 0.96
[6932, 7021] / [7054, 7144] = 0.98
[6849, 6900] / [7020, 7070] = 0.95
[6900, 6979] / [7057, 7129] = 0.96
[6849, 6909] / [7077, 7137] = 0.92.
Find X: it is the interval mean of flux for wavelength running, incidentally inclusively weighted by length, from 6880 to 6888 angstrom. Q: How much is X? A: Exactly 2.47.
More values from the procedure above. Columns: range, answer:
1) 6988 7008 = 2.19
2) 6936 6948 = 2.42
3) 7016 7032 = 1.99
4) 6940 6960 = 2.31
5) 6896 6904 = 2.35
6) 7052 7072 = 2.29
